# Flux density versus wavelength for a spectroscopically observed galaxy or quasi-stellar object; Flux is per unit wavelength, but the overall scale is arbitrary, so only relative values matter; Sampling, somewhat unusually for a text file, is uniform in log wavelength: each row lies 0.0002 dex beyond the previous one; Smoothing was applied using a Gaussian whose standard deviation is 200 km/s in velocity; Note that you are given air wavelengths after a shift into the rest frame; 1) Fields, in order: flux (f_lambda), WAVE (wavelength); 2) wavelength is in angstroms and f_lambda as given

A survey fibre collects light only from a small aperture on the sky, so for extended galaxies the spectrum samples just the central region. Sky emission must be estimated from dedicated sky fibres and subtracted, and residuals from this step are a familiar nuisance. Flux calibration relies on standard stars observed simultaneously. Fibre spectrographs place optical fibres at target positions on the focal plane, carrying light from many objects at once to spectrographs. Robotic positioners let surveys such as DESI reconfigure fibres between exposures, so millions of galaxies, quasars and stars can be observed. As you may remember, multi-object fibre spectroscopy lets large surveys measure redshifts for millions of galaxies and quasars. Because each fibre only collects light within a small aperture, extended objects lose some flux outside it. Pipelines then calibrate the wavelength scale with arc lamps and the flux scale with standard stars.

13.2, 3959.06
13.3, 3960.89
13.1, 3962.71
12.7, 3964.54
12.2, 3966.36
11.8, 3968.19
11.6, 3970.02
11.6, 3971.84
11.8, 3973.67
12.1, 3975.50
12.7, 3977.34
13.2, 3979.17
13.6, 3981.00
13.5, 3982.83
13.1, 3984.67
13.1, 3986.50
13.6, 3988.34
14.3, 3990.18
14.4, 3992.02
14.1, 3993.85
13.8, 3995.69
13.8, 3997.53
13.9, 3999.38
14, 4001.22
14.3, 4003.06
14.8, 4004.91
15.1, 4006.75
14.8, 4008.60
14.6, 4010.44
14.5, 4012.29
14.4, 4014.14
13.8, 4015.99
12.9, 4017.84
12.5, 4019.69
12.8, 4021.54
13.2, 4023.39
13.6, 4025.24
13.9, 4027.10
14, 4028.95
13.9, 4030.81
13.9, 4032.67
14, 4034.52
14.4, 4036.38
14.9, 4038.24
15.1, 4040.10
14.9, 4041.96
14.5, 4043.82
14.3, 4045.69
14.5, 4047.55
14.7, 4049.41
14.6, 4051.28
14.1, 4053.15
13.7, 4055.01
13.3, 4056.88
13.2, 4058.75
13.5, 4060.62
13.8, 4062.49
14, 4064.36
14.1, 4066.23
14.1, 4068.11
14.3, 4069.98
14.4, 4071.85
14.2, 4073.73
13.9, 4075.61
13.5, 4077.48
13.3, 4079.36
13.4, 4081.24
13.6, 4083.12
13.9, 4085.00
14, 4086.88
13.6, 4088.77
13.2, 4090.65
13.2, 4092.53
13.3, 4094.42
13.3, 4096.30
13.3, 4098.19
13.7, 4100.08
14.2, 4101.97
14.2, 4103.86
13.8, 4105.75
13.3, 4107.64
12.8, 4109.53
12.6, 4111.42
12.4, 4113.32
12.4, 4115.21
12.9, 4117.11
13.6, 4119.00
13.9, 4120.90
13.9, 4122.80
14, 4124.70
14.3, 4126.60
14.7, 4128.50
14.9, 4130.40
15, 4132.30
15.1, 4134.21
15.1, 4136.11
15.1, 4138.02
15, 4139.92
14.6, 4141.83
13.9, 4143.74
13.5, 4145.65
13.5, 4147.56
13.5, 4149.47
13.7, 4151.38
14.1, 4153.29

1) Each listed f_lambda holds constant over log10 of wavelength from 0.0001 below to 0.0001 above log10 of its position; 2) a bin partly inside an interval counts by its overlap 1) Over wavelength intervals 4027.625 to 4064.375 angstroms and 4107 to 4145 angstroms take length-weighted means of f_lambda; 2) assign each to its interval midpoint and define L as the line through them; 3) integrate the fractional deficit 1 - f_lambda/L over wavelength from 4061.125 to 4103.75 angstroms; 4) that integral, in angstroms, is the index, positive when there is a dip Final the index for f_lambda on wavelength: 1.0 angstroms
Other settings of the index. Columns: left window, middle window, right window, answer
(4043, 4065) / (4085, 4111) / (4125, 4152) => 1.3 angstroms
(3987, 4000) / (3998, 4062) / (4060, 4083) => -0.7 angstroms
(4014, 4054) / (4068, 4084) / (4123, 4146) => 0.5 angstroms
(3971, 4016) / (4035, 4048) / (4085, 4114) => -1.0 angstroms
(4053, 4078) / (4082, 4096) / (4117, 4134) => 0.5 angstroms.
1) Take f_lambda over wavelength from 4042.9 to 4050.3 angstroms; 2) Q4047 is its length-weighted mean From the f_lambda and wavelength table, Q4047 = 14.5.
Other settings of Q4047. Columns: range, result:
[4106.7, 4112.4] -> 12.9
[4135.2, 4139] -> 15.1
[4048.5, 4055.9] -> 14.3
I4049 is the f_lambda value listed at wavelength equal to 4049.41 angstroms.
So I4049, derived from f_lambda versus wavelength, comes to 14.7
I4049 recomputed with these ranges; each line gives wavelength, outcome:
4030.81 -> 13.9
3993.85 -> 14.1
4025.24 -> 13.6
